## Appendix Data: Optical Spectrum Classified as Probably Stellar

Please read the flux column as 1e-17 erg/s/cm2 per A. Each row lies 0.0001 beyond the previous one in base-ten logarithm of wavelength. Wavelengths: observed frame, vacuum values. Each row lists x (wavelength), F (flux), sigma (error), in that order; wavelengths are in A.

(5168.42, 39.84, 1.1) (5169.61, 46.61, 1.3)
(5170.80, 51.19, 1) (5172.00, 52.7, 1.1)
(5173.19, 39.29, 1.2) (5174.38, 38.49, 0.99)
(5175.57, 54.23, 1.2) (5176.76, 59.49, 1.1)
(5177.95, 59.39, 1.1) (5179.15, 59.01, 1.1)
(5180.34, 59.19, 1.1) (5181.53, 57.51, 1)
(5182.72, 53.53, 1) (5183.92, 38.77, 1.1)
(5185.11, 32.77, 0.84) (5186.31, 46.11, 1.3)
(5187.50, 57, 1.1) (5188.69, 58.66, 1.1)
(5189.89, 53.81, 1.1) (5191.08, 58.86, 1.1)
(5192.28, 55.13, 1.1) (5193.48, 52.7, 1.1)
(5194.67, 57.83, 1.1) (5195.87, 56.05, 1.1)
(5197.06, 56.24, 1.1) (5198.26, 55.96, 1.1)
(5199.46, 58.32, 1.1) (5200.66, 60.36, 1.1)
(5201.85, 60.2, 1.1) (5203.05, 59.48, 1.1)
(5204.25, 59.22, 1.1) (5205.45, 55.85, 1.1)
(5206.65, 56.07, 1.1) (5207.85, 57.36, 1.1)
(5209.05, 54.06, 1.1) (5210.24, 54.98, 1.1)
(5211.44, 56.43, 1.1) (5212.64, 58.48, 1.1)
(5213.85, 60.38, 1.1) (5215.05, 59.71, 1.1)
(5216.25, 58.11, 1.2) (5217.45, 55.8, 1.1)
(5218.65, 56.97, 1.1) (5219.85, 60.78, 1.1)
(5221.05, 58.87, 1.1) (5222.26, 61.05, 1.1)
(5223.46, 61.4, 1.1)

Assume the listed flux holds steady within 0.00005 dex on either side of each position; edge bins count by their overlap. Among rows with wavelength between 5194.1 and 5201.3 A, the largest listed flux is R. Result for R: 60.36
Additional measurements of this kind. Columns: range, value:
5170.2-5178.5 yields 59.49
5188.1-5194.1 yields 58.86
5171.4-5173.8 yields 52.7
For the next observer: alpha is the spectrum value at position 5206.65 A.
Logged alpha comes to 56.07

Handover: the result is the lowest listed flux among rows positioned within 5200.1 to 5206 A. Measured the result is 55.85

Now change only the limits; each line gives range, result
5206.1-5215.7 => 54.06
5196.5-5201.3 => 55.96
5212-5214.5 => 58.48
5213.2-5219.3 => 55.8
